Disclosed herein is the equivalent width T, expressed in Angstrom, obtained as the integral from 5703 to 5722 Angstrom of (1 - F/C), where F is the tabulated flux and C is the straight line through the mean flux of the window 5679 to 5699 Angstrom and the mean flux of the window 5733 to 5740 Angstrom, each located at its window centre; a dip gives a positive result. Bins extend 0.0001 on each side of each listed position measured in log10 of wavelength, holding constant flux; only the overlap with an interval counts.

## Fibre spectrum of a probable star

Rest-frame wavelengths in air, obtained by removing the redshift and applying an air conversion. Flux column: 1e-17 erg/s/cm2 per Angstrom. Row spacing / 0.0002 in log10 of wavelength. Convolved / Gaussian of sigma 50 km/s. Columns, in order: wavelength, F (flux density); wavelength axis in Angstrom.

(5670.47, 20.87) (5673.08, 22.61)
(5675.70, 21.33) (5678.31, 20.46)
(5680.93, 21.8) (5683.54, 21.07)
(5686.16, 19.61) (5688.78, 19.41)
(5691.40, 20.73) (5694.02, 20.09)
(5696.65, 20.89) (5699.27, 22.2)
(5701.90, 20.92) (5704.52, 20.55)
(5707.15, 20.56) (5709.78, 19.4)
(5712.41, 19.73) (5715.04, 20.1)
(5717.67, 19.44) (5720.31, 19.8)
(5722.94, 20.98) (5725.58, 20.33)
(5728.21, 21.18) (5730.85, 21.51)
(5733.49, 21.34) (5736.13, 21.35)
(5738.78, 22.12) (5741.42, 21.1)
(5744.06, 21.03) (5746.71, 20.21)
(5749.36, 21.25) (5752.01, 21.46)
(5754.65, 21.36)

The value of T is 1.0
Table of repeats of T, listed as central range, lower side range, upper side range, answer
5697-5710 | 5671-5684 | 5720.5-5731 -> 0.16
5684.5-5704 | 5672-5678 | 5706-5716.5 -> 0.17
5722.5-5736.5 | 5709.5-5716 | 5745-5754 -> -0.53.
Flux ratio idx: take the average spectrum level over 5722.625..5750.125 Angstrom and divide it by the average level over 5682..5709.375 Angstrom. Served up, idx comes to 1.03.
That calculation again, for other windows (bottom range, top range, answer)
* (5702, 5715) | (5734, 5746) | 1.06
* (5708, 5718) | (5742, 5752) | 1.06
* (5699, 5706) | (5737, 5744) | 1.02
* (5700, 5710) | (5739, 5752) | 1.02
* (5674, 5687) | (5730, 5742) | 1.03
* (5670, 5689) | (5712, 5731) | 0.97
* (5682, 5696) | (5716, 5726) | 0.99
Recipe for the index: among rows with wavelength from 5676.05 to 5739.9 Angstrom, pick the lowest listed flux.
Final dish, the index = 19.4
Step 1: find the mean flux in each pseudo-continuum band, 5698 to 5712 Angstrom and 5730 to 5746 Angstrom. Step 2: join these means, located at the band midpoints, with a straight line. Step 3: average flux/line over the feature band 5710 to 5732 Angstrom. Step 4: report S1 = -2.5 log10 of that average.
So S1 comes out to 0.03 mag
